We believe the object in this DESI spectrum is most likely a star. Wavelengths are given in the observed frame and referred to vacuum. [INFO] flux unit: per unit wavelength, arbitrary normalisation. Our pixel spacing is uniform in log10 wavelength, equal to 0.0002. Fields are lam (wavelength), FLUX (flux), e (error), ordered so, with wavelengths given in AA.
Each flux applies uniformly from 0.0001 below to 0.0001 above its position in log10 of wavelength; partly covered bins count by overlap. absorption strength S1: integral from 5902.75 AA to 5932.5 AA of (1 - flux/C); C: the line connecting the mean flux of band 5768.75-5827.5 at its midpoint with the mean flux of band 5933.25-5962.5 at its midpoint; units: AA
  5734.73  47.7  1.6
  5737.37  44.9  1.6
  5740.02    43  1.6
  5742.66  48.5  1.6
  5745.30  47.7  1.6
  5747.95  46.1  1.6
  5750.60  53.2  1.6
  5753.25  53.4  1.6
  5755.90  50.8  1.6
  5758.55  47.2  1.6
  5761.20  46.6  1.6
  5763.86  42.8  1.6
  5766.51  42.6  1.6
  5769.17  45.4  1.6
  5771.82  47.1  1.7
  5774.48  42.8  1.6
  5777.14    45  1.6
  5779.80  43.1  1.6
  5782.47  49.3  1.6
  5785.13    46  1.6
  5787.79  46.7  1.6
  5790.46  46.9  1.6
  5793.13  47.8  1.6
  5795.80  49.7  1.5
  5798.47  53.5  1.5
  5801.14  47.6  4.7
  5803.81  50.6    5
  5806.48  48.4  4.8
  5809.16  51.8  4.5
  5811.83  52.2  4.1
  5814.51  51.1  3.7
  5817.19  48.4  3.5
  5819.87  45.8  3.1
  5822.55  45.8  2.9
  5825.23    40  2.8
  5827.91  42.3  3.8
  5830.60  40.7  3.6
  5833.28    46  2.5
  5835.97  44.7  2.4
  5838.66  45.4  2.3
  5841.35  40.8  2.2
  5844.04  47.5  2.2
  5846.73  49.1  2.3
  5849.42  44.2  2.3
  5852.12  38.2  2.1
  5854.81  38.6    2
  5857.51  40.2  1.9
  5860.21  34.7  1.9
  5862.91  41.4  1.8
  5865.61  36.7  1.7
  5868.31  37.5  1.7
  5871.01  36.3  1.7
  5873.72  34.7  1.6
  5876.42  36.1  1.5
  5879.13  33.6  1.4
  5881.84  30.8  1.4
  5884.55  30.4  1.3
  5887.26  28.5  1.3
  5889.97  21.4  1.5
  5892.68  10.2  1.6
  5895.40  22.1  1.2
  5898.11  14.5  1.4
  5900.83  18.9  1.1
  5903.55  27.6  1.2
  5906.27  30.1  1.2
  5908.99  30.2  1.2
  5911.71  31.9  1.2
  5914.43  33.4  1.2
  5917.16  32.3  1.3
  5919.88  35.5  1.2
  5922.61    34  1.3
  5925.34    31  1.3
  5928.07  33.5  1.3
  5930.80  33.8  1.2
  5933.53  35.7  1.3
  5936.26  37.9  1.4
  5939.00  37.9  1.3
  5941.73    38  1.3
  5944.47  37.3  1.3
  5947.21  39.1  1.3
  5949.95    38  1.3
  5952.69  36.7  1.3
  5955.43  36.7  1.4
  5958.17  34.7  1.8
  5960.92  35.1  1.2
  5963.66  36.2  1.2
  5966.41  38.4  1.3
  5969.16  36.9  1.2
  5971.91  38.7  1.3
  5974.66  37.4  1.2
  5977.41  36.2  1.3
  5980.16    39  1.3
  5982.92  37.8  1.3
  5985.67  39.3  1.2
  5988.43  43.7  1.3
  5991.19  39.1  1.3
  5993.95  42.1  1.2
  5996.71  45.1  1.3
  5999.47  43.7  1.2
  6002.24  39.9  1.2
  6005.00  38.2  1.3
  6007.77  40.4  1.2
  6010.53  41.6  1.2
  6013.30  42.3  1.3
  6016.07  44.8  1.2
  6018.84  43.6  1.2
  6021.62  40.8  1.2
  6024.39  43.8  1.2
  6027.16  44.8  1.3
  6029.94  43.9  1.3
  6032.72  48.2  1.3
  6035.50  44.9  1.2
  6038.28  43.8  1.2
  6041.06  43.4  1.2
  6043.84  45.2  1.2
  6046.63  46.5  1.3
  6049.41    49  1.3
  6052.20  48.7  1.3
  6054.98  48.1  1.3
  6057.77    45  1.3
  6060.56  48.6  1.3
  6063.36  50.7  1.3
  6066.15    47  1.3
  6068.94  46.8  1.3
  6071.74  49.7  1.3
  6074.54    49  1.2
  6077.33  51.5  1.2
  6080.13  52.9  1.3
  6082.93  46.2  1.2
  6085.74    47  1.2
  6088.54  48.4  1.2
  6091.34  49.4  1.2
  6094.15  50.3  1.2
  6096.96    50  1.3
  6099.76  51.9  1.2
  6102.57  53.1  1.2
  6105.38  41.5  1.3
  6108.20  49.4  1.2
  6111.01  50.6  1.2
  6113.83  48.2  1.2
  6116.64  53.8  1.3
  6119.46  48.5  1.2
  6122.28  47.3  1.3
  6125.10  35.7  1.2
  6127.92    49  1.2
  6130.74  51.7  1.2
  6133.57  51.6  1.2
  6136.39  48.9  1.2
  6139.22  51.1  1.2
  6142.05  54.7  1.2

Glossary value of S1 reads 5.2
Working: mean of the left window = 47.5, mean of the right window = 37.1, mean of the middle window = 32.2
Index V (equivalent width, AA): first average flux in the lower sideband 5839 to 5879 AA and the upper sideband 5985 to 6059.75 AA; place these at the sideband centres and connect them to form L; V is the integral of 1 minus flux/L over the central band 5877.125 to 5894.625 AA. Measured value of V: 6.2 AA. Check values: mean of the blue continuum 39.7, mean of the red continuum 43.8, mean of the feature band 26.1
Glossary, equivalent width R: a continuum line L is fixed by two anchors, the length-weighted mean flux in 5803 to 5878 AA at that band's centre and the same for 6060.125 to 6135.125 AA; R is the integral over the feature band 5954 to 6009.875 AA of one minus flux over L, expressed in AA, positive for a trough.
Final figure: 8.84 AA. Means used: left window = 43.1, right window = 48.9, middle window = 39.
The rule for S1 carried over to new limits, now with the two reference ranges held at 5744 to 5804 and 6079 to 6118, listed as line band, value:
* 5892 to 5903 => 7.0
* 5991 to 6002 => 1.4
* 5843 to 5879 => 6.5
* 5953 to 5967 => 3.6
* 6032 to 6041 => 0.7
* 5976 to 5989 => 2.6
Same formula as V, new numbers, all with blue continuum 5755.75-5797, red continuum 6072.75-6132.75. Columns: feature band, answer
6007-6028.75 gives 2.4 AA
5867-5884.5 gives 4.6 AA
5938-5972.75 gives 7.6 AA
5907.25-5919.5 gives 3.9 AA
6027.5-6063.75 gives 1.4 AA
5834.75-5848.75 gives 0.4 AA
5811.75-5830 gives 0.2 AA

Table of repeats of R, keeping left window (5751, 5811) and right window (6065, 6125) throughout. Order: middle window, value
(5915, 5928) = 4.03 AA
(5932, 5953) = 4.65 AA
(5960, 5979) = 4.45 AA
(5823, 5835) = 1.31 AA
